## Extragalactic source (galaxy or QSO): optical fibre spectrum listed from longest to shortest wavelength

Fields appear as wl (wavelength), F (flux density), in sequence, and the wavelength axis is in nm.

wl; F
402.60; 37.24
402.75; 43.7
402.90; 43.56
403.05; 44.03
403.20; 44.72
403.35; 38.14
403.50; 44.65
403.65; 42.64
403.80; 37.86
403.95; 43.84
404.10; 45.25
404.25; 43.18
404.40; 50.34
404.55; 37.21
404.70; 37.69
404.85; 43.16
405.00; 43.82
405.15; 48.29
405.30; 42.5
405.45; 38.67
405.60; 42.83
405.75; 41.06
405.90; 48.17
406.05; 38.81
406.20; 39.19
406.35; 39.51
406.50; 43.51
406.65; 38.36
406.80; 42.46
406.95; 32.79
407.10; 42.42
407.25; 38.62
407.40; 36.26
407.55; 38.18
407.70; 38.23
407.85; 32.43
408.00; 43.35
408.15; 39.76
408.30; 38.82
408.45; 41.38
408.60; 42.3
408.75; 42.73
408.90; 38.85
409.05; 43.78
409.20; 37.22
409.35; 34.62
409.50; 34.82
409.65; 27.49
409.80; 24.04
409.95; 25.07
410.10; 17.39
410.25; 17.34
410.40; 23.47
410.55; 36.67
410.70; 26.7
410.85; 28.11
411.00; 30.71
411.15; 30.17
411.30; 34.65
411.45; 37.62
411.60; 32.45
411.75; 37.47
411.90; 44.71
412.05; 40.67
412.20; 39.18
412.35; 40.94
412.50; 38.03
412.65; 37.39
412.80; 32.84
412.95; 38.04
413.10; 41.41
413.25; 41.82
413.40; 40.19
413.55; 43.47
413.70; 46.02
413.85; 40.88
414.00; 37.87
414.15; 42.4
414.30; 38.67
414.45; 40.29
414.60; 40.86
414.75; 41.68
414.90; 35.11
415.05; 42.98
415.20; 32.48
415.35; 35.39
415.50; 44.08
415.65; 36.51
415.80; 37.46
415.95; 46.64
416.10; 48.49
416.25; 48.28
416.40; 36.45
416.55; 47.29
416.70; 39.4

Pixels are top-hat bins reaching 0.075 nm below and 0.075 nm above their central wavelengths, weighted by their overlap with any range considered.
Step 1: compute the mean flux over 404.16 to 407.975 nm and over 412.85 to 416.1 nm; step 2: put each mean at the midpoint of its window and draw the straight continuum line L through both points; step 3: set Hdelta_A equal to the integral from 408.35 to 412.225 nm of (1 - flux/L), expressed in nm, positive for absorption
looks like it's 0.68 nm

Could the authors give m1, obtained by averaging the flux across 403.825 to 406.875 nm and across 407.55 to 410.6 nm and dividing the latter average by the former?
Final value 0.8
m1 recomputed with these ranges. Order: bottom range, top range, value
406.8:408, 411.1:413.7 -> 1.02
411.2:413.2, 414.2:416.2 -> 1.06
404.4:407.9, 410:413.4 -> 0.84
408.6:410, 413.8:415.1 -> 1.15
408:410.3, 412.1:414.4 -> 1.17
